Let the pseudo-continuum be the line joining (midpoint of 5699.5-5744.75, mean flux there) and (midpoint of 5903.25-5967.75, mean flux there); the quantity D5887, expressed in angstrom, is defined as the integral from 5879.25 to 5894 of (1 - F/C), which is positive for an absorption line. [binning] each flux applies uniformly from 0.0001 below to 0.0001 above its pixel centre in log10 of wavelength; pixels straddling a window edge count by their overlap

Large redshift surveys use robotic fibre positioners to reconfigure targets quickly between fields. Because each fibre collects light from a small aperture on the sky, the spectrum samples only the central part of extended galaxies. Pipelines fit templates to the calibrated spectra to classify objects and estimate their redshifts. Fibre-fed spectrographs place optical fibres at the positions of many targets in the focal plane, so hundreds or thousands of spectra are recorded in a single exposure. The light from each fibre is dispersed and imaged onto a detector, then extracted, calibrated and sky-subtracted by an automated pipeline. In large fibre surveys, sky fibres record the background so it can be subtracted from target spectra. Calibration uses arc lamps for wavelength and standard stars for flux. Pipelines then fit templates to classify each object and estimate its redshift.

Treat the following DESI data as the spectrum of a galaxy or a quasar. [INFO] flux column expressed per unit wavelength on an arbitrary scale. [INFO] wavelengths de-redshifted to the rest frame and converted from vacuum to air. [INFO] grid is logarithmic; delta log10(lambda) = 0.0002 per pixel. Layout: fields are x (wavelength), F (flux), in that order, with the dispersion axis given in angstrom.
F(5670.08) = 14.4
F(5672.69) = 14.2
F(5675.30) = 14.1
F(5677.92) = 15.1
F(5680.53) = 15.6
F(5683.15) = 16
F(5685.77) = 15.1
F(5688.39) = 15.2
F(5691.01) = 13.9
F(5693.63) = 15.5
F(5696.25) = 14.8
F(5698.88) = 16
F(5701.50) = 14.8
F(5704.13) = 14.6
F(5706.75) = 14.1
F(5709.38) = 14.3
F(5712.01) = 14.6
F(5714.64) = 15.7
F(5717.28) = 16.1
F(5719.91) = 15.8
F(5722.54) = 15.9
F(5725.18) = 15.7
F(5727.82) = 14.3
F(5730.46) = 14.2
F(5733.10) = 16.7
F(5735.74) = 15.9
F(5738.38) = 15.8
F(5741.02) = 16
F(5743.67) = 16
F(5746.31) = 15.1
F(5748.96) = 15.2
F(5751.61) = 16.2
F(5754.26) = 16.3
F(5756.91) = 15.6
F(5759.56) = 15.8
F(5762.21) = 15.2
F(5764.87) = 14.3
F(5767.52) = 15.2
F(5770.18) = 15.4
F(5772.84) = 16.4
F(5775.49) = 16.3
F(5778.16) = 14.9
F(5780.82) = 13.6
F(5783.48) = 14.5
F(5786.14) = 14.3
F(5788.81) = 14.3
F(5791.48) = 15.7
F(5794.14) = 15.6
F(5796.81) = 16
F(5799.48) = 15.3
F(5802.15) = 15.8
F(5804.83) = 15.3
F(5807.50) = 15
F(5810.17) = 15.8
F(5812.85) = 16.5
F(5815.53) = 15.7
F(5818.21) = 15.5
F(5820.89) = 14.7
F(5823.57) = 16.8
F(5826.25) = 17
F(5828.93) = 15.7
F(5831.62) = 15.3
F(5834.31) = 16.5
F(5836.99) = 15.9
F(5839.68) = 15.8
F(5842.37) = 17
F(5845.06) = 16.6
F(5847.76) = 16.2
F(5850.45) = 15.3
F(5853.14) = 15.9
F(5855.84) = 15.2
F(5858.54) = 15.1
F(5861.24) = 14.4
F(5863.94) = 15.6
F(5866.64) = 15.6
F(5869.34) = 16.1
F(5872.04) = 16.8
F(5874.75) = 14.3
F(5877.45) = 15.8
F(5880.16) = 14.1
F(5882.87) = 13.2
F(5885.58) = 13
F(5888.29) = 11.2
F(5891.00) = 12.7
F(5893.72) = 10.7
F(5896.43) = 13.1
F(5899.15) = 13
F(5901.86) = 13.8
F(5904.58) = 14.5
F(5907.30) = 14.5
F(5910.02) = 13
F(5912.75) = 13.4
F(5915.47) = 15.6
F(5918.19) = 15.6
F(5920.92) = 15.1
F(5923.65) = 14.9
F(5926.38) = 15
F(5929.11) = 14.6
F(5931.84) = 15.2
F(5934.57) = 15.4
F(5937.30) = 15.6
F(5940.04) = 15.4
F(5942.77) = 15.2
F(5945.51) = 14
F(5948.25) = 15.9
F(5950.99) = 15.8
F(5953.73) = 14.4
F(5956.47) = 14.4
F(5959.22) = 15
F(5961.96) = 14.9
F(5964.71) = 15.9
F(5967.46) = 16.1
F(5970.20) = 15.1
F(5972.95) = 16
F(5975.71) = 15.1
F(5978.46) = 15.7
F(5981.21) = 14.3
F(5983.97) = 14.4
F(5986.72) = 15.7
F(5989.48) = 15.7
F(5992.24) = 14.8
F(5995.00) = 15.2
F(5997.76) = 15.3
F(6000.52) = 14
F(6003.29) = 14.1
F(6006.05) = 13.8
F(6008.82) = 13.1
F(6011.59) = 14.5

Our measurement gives 2.4 angstrom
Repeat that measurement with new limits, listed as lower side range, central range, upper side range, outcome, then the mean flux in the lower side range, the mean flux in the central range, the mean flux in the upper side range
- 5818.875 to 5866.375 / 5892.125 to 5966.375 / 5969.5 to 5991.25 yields 4.13 angstrom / 15.8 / 14.6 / 15.2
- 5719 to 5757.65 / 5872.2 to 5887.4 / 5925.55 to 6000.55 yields 1.13 angstrom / 15.6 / 14.2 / 15.2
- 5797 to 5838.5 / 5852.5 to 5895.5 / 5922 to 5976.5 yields 3.39 angstrom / 15.8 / 14.3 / 15.2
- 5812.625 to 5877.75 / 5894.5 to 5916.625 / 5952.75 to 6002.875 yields 2.45 angstrom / 15.8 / 13.8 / 15.1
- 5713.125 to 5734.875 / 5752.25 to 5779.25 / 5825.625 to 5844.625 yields 0.37 angstrom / 15.5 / 15.6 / 16.2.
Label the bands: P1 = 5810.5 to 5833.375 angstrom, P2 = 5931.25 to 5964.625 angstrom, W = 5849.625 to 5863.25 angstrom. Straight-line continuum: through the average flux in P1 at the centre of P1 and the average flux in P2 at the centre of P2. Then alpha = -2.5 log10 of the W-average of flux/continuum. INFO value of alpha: 0.035 mag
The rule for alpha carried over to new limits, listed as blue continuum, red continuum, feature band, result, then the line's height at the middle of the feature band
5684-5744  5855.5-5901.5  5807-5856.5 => -0.109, 14.4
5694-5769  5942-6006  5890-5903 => 0.197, 15.2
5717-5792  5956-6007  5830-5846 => -0.062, 15.3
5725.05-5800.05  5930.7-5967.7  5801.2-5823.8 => -0.021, 15.3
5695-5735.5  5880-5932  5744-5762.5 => -0.055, 14.9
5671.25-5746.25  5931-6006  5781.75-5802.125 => 0.004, 15.2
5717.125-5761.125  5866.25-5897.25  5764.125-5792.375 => 0.013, 15.2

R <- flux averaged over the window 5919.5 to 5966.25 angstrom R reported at 15.1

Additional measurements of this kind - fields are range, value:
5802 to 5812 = 15.5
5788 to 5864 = 15.7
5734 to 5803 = 15.4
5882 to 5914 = 13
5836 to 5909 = 14.6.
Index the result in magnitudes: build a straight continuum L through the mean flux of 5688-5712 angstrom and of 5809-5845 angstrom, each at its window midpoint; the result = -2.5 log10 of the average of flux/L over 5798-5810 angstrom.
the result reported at 0.03 mag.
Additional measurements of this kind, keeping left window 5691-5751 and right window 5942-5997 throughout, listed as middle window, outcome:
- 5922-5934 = 0.02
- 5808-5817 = -0.04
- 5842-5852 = -0.07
